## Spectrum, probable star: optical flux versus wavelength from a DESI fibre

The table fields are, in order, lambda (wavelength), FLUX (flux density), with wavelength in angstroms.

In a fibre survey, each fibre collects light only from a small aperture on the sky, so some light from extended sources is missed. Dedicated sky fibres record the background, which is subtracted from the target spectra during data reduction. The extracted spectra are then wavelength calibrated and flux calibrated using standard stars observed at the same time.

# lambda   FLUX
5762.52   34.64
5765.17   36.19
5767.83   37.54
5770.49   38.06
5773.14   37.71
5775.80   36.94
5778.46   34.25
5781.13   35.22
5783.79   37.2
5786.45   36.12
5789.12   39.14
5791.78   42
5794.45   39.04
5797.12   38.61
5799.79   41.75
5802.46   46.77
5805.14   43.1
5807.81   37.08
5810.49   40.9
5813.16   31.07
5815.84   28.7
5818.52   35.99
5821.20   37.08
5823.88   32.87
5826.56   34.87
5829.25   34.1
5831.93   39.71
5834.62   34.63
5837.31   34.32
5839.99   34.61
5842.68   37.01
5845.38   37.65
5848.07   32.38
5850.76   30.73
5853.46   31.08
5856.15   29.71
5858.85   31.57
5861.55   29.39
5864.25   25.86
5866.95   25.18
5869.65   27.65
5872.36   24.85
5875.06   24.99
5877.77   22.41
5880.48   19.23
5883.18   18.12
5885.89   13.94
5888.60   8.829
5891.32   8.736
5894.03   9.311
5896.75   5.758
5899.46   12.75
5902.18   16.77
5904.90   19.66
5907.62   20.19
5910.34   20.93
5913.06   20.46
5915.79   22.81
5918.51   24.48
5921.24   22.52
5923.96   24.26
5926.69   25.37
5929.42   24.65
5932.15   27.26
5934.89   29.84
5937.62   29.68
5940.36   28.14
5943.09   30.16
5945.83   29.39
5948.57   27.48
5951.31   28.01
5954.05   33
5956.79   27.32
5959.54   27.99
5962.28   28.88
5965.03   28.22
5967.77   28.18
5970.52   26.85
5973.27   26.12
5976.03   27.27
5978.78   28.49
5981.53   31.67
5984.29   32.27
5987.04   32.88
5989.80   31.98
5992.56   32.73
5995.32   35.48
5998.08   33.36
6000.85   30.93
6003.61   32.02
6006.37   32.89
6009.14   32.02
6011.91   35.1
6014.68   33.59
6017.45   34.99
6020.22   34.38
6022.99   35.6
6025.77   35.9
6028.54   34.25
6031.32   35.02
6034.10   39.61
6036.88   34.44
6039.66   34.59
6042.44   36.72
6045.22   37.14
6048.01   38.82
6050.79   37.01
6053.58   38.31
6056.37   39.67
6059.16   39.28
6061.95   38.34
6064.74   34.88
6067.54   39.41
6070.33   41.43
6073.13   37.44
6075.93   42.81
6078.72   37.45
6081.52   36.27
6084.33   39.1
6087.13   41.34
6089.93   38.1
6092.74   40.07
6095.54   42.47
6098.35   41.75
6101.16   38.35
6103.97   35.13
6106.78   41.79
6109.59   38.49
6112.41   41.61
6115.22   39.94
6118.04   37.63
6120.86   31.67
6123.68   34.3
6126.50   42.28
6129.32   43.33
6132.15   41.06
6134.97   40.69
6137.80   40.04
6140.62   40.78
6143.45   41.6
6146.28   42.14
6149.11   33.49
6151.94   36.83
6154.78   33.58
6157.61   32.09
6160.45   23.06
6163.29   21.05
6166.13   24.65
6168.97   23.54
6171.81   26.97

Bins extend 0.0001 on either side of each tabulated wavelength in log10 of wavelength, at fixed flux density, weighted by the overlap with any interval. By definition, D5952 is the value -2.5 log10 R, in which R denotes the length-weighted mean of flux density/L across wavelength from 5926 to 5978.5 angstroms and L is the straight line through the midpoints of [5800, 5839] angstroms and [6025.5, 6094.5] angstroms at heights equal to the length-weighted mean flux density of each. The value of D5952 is 0.31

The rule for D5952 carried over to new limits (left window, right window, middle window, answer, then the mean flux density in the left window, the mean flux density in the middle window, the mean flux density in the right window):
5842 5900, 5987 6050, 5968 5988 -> 0.080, 23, 29.2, 34.6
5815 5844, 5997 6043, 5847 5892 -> 0.408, 35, 24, 34.4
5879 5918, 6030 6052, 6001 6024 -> -0.038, 15.8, 33.7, 36.7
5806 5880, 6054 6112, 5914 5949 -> 0.291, 32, 26.5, 39.2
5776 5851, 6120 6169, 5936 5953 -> 0.242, 36.8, 28.9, 35.1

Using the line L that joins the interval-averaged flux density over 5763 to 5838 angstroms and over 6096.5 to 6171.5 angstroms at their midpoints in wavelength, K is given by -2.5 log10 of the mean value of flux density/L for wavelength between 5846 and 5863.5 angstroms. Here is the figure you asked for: 0.19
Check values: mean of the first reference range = 37.2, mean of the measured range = 30.9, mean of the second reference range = 36.1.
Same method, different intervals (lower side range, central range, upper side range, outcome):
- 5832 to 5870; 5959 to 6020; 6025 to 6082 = 0.15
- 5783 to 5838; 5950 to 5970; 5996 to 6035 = 0.22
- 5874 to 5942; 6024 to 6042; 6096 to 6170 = -0.22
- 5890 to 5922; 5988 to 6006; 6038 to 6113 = -0.15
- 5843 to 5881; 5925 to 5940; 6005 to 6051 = 0.15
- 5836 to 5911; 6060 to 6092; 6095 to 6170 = -0.16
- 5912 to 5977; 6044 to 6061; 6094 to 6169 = -0.18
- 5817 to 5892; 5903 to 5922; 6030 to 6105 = 0.41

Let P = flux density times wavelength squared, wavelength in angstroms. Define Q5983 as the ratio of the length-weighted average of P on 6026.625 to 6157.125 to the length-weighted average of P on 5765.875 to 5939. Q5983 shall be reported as 1.43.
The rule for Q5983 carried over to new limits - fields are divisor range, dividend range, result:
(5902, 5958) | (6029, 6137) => 1.59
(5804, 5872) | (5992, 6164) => 1.20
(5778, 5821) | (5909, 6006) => 0.79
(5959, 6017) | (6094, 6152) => 1.33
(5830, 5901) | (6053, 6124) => 1.67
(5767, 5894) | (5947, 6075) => 1.12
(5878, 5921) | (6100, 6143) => 2.56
